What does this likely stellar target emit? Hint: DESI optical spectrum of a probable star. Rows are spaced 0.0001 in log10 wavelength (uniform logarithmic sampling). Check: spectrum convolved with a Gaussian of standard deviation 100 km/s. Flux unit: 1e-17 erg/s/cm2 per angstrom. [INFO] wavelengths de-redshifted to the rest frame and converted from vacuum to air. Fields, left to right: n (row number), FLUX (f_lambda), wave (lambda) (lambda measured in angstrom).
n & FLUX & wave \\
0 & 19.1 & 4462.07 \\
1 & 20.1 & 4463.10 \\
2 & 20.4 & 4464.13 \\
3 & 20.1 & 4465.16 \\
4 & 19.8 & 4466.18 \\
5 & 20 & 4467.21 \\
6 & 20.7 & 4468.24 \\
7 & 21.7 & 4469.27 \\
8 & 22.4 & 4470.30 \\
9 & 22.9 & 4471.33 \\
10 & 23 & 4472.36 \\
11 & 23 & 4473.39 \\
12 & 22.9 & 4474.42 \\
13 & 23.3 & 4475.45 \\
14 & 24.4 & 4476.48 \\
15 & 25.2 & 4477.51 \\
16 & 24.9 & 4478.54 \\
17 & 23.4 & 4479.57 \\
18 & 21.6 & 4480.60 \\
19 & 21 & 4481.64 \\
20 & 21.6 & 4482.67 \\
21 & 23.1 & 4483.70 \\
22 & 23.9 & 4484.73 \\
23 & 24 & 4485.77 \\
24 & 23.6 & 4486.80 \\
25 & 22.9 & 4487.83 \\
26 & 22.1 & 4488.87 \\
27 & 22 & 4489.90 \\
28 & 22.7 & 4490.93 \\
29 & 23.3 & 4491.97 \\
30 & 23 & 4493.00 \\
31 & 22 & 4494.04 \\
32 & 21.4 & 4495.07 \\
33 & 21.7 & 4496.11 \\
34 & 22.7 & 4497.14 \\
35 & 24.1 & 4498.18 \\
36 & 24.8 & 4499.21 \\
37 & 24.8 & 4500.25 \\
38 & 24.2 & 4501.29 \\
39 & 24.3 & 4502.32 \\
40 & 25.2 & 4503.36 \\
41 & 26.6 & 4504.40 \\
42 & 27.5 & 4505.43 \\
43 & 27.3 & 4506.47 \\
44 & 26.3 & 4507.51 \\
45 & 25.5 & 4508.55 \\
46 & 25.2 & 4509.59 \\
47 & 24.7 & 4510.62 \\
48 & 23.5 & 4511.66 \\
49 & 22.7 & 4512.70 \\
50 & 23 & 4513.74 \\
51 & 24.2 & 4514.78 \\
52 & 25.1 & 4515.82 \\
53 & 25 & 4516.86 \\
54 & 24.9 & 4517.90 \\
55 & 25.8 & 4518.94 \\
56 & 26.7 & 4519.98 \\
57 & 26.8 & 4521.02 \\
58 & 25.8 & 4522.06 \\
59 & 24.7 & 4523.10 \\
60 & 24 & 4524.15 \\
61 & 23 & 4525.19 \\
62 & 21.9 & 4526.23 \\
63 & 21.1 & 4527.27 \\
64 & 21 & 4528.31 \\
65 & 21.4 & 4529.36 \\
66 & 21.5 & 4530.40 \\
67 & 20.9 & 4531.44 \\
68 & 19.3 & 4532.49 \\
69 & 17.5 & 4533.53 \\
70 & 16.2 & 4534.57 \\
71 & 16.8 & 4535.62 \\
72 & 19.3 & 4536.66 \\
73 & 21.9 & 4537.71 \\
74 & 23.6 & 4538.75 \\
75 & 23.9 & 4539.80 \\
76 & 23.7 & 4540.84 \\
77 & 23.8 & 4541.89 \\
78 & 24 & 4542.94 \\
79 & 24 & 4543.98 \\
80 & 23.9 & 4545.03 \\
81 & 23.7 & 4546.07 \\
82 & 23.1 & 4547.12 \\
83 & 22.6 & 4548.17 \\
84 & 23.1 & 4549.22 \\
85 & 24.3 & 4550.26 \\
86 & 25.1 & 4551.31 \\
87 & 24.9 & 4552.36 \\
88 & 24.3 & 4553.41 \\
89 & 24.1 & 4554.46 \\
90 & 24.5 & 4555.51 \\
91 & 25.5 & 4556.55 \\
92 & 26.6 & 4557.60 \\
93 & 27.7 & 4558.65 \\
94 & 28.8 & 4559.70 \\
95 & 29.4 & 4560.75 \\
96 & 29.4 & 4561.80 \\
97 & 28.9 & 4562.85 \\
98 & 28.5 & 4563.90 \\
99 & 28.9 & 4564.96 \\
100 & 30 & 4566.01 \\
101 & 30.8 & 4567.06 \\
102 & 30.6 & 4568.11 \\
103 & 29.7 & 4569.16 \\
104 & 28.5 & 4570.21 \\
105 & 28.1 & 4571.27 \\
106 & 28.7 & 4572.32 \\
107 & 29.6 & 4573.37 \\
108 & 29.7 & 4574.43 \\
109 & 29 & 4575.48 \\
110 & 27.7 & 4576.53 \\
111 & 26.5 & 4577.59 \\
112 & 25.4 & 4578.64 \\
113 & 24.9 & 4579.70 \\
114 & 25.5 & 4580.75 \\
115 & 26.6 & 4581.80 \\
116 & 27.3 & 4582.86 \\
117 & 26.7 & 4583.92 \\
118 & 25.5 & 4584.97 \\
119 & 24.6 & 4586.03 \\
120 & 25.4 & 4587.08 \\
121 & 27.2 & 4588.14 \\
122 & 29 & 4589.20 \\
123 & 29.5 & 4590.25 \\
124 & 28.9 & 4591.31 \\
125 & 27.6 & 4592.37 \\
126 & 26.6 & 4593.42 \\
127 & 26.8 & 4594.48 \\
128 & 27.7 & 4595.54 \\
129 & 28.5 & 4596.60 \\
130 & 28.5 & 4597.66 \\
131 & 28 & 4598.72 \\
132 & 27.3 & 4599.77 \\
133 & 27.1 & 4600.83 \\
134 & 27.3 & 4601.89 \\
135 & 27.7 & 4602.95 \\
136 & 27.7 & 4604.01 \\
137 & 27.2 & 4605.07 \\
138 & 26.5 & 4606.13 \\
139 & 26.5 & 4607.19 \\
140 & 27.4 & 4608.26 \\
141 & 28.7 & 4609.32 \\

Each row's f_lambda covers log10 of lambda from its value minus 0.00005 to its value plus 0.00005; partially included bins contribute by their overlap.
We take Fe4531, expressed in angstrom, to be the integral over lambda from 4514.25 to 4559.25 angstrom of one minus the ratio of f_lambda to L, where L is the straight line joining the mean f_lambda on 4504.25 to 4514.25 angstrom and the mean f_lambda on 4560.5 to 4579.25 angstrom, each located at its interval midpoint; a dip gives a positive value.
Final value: 5.9 angstrom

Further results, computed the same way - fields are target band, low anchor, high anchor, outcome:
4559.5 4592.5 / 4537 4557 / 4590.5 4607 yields -2.7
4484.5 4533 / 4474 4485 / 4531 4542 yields -4.4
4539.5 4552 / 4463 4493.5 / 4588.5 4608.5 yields 0.8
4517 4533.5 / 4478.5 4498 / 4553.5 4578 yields 1.4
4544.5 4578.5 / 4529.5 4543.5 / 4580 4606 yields -4.7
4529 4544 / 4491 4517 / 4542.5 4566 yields 2.5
